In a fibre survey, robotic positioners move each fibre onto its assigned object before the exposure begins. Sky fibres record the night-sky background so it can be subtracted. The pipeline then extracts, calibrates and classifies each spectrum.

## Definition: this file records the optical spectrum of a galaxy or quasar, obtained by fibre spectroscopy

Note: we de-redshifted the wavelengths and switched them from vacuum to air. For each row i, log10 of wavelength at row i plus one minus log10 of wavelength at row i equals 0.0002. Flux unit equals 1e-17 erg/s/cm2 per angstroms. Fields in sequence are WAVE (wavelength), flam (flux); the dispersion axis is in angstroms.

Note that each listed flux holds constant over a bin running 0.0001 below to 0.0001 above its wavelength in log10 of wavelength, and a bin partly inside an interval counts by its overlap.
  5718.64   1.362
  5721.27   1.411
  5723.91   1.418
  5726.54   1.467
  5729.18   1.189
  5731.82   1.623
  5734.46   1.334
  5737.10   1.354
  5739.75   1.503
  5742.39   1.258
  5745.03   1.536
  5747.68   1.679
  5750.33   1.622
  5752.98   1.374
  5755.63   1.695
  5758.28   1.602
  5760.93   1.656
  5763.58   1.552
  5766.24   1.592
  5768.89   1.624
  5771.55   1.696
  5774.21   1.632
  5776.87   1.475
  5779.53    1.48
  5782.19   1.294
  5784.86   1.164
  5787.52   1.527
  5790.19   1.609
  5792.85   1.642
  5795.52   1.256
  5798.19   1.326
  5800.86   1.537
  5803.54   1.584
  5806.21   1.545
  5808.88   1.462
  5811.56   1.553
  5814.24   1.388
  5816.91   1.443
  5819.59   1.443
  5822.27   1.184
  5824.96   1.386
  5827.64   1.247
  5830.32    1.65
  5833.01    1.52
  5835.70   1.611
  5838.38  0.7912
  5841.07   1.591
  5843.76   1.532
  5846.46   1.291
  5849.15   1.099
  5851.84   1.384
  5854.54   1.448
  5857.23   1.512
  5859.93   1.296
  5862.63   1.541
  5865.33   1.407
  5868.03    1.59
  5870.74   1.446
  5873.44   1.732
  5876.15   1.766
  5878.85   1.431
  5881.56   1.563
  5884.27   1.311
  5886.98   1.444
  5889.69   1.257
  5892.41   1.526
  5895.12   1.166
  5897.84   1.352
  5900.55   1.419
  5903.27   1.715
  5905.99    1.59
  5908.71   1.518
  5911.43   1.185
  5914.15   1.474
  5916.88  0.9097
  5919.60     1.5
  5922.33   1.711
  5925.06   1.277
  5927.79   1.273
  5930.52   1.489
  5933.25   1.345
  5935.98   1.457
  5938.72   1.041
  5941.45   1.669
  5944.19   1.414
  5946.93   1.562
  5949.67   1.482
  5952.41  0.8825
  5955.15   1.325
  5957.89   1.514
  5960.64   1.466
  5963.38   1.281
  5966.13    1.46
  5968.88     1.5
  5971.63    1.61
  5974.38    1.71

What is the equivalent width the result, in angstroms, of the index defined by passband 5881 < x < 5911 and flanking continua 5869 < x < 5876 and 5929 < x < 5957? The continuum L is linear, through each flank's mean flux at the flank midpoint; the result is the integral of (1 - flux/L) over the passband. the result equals 2.0 angstroms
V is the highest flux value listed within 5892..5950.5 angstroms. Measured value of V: 1.715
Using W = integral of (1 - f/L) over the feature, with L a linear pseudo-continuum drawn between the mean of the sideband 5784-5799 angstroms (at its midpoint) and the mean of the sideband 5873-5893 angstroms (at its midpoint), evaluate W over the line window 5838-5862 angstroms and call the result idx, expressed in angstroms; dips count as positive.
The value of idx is 1.9 angstroms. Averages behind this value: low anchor 1.43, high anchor 1.49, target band 1.36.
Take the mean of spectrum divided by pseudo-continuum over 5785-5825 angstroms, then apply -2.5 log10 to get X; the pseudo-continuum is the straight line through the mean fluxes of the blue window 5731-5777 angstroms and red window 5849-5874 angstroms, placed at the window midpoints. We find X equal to 0.04 mag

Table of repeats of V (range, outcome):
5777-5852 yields 1.65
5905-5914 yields 1.59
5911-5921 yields 1.5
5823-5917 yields 1.766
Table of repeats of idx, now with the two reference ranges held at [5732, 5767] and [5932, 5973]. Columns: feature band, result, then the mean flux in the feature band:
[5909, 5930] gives 1.1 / 1.35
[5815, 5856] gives 2.7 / 1.38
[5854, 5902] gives -0.4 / 1.46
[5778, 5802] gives 1.2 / 1.43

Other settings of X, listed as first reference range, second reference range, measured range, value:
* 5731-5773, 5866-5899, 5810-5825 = 0.08 mag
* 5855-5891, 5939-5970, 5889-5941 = 0.04 mag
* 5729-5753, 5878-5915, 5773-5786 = 0.03 mag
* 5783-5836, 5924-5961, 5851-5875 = -0.05 mag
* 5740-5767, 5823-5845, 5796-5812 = -0.02 mag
